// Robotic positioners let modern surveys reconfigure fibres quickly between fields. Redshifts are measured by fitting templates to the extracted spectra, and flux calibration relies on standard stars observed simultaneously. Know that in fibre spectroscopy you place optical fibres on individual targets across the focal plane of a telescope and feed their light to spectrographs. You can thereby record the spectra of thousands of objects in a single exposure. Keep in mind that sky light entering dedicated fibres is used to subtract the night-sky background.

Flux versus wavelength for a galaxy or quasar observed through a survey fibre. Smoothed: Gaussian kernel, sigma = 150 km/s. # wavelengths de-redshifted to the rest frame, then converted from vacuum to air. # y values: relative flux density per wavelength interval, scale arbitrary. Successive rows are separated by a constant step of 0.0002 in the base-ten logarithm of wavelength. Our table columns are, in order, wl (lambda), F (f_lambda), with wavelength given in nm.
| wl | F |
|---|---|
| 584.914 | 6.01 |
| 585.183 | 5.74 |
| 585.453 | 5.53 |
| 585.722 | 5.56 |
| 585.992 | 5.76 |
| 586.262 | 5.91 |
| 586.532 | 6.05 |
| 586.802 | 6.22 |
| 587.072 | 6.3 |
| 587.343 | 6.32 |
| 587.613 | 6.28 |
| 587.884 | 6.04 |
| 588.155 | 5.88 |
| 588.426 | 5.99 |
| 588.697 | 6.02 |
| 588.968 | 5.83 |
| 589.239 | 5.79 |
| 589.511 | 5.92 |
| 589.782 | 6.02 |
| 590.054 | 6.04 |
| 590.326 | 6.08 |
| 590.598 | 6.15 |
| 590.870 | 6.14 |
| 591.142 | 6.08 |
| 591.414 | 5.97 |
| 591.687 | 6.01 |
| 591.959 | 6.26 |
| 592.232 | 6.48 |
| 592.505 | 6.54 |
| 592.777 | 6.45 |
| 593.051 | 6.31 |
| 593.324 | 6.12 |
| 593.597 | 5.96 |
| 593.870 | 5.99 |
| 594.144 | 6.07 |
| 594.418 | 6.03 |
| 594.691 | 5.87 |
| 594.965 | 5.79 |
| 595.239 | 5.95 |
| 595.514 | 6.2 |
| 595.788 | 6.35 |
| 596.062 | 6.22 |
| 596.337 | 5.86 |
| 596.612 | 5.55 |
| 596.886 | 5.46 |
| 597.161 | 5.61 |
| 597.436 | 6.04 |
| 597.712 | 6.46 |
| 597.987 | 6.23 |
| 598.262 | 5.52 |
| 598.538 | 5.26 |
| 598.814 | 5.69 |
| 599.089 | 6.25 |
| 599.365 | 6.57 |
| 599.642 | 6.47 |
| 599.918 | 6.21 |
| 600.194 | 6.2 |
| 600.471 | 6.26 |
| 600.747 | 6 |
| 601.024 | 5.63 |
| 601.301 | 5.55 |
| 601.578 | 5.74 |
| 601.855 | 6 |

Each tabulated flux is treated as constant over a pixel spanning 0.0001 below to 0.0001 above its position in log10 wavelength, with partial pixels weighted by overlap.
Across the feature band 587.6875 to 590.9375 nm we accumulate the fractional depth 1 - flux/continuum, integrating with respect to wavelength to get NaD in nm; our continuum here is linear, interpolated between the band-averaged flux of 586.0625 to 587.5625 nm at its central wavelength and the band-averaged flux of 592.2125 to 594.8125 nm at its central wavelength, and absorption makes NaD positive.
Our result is 0.09 nm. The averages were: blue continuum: 6.15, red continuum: 6.17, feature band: 5.99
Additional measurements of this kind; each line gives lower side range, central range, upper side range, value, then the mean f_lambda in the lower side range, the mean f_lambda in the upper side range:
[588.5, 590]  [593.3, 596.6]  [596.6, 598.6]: -0.10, 5.93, 5.8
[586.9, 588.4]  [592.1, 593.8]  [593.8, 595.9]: -0.07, 6.15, 6.03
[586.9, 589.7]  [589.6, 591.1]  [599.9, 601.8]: -0.01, 6.04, 5.93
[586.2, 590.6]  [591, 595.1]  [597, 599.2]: -0.11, 6.05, 5.87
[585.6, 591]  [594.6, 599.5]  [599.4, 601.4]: 0.10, 6.02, 6.08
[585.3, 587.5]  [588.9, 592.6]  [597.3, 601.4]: -0.07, 5.96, 6.03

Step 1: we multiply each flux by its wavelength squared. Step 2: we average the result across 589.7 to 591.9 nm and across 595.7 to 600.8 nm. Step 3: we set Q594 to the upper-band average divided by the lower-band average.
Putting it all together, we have 1.02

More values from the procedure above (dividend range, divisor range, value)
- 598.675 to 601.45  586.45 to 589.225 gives 1.04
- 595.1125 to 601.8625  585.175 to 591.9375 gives 1.03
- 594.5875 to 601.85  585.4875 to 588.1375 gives 1.03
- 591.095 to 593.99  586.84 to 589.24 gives 1.04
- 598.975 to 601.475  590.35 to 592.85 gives 1.01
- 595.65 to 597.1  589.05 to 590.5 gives 1.01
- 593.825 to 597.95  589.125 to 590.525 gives 1.02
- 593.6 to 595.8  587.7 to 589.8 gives 1.03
